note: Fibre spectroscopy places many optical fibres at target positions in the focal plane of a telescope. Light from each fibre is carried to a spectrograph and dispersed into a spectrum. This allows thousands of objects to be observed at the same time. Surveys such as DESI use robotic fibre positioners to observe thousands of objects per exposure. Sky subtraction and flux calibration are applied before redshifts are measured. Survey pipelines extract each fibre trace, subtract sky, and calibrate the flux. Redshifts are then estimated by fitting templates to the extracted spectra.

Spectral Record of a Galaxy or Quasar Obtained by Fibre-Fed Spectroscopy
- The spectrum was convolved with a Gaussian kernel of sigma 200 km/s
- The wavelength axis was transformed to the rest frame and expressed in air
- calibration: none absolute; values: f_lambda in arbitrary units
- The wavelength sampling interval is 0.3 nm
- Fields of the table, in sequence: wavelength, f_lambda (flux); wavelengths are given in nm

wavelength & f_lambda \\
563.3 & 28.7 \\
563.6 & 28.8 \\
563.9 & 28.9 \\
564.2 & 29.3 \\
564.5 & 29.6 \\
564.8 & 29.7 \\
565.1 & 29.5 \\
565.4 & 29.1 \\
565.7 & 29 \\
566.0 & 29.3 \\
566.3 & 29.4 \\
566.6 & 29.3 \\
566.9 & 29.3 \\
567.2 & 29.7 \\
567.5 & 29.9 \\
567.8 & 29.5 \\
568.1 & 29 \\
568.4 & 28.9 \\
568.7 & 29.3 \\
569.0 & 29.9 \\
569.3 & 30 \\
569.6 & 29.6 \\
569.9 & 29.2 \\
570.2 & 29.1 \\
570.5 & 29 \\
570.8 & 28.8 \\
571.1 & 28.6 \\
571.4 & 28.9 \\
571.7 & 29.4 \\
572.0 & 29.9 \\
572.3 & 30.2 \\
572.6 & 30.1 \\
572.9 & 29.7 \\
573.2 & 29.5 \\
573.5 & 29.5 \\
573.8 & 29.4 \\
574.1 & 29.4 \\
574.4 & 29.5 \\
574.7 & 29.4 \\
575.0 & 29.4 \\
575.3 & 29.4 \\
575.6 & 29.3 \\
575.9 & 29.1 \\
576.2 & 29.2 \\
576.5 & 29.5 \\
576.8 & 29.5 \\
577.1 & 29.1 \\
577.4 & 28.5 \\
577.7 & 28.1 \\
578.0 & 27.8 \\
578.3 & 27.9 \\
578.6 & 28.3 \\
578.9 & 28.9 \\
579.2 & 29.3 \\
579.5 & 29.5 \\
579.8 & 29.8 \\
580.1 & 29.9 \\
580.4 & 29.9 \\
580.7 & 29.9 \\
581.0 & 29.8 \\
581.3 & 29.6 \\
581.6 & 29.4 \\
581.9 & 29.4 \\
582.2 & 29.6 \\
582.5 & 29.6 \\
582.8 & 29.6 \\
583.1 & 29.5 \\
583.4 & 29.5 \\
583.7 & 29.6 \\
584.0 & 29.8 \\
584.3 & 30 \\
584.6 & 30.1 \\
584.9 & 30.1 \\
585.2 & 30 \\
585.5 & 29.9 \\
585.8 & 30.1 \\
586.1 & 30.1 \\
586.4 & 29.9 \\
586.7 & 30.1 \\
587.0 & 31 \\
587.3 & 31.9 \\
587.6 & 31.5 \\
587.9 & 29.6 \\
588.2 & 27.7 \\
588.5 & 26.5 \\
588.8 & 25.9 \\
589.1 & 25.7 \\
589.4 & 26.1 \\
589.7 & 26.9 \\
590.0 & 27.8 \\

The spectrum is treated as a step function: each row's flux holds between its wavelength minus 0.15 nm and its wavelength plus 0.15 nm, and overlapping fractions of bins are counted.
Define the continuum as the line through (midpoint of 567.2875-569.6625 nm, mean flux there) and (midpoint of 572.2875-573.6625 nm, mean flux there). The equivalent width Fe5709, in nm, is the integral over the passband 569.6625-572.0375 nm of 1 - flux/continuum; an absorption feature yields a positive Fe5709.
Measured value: 0.044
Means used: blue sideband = 29.5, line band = 29.1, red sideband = 29.8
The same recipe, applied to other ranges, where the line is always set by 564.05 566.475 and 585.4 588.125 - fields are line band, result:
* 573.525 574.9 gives 0.017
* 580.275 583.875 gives 0.066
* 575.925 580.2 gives 0.147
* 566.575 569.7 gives 0.000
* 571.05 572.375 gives 0.011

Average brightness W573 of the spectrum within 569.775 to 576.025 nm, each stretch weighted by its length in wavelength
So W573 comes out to 29.4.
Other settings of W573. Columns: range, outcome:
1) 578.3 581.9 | 29.4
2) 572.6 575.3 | 29.5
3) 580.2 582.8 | 29.7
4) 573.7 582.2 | 29.2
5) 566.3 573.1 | 29.4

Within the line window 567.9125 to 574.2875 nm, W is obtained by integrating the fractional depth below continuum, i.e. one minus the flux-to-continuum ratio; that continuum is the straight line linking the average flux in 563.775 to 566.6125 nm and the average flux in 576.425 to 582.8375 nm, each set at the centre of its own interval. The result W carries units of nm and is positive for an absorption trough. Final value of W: -0.03 nm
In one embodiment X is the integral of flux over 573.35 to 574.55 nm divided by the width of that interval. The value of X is 29.4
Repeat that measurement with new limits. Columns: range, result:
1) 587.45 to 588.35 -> 29.6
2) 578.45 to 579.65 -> 29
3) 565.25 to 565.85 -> 29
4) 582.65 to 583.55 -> 29.5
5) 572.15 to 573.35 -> 29.9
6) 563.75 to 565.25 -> 29.4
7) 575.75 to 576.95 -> 29.3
